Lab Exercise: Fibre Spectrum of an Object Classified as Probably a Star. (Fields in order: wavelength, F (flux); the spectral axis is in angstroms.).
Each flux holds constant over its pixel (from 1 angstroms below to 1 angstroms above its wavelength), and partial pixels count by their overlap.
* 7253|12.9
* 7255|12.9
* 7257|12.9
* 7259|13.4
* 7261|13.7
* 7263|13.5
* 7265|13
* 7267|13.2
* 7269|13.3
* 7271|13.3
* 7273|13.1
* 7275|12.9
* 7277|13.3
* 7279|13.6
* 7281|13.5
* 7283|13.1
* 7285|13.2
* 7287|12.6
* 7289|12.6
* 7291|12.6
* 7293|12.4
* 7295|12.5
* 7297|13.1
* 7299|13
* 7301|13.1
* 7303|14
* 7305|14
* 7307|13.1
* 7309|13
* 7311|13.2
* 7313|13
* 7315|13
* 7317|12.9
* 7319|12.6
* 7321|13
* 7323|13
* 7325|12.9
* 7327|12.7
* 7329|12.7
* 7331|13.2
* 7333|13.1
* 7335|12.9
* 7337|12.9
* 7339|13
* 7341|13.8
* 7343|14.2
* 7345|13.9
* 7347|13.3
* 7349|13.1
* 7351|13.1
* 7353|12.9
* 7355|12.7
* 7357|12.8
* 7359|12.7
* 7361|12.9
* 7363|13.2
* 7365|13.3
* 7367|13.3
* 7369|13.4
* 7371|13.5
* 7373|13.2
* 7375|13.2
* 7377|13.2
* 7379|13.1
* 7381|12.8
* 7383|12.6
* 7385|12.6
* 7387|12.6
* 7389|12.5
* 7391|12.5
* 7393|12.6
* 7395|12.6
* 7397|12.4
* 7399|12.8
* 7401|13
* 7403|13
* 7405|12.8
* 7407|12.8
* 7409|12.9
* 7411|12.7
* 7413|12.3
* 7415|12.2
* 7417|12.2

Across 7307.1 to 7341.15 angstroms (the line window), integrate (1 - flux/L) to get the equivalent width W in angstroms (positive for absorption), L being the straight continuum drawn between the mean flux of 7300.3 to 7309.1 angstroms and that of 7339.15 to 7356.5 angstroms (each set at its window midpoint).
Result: 1.1 angstroms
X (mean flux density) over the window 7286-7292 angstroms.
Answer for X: 12.6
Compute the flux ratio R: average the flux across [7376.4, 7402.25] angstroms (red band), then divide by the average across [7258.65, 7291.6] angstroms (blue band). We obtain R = 0.96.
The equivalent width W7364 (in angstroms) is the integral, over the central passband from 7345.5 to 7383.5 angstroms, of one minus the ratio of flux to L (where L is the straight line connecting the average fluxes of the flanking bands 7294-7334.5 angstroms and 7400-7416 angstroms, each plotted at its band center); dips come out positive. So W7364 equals -0.6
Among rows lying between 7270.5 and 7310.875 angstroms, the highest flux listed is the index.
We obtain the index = 14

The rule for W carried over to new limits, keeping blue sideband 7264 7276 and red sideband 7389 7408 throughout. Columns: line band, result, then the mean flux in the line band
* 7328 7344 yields -0.38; 13.2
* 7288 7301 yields 0.32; 12.7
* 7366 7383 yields -0.51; 13.2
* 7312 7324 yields 0.05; 12.9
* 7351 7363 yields -0.01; 12.9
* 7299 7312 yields -0.35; 13.4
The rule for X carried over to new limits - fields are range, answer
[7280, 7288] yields 13.1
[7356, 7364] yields 12.9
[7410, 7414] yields 12.5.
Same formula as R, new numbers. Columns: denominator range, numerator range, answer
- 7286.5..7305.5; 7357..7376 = 1.02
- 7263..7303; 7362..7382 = 1.01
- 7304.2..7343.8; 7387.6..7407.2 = 0.97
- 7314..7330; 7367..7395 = 1.00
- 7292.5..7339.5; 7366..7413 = 0.99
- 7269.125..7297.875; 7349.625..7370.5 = 1.00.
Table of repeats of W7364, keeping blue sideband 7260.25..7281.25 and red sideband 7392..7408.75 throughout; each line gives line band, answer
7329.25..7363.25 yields -0.4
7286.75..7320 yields 0.4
